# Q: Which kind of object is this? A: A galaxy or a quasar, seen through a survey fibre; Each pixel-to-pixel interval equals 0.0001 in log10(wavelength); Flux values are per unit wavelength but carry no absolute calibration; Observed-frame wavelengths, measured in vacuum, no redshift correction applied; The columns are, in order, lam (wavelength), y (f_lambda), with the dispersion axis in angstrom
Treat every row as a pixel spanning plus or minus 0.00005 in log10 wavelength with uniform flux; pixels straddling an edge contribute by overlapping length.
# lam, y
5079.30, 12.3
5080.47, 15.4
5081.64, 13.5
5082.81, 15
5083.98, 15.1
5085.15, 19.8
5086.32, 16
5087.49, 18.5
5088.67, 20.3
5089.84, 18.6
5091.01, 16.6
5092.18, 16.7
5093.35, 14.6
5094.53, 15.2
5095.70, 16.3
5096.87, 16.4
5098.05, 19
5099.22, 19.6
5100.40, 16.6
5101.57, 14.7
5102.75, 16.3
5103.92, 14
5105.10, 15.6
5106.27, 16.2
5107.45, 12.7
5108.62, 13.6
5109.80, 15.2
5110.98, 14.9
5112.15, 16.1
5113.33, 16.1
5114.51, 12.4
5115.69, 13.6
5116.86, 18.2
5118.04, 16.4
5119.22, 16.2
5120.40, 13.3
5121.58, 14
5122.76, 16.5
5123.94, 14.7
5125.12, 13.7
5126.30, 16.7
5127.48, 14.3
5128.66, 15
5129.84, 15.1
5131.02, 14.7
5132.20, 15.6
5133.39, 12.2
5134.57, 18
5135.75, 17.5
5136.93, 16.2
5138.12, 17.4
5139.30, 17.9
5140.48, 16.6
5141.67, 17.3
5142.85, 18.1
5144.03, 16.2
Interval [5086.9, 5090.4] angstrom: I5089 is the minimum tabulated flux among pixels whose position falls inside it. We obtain 18.5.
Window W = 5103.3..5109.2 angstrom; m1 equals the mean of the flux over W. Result 14.5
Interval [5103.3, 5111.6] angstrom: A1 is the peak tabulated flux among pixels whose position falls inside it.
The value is 16.2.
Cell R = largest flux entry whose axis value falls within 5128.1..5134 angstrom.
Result 15.6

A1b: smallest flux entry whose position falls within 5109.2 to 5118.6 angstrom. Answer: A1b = 12.4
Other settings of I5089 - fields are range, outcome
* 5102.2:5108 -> 12.7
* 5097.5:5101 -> 16.6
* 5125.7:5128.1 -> 14.3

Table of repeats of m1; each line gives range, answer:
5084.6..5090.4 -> 18.6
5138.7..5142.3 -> 17.3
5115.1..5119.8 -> 16.1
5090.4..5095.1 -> 15.8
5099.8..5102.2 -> 15.6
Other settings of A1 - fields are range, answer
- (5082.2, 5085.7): 19.8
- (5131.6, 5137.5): 18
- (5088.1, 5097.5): 20.3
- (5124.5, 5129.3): 16.7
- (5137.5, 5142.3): 17.9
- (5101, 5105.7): 16.3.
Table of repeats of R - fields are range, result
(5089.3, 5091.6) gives 18.6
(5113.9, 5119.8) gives 18.2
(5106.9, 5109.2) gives 13.6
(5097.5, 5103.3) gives 19.6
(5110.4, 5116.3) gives 16.1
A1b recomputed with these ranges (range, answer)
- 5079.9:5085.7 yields 13.5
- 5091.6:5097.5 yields 14.6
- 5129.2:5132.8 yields 14.7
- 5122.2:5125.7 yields 13.7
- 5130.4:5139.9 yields 12.2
